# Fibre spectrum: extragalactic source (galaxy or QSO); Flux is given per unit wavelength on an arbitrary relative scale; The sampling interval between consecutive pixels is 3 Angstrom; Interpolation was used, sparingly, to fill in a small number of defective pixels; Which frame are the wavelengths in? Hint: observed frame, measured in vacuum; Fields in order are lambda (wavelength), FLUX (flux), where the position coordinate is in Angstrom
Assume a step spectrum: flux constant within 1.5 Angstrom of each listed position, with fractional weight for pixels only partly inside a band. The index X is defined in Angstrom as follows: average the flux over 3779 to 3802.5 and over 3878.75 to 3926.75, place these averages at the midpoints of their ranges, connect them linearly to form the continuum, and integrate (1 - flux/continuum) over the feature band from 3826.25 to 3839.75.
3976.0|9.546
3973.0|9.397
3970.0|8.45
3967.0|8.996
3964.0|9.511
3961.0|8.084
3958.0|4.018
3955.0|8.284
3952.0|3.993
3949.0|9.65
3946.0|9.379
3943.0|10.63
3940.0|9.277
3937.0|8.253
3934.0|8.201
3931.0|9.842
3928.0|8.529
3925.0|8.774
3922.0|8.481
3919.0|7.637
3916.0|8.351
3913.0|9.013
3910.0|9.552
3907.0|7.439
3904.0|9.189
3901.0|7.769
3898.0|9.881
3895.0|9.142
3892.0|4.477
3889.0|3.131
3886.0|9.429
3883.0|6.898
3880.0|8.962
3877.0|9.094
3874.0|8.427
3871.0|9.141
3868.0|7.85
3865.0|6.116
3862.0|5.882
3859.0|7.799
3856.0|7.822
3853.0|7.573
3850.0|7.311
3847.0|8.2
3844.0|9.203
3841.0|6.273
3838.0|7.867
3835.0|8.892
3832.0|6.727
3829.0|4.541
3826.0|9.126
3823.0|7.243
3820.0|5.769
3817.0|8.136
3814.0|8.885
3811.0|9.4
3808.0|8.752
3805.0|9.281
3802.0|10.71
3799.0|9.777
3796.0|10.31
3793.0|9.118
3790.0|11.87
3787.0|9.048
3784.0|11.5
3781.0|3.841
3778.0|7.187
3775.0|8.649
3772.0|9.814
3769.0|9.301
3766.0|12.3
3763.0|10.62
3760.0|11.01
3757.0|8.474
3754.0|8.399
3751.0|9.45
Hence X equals 2.6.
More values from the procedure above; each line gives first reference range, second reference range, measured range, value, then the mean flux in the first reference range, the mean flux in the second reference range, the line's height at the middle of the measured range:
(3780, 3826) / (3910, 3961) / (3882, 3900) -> 2.8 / 8.97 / 8.3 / 8.53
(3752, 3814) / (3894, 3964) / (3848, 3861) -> 2.0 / 9.45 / 8.43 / 8.95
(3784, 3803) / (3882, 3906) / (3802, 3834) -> 5.5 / 10.2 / 7.5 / 9.57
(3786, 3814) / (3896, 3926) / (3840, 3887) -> 6.3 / 9.77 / 8.61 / 9.11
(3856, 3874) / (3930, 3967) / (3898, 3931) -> -2.7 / 7.49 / 8.27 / 7.95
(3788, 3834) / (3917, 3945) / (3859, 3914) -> 5.8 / 8.65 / 8.85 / 8.77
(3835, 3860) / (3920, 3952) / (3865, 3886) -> -0.4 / 7.82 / 8.84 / 8.14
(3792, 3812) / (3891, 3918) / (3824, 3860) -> 6.0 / 9.64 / 8.37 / 9.14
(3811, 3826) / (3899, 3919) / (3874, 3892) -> 2.1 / 7.86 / 8.52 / 8.33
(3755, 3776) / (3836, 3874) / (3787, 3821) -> -1.1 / 10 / 7.64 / 8.99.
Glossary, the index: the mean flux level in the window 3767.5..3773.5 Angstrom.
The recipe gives 9.56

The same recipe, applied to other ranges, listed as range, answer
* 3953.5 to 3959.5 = 6.15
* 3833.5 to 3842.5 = 7.68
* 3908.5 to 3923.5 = 8.61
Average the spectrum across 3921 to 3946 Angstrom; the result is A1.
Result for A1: 9.03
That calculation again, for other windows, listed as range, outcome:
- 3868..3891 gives 7.79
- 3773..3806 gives 9.22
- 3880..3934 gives 8.12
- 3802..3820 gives 8.78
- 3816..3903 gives 7.55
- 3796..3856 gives 8.14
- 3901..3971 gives 8.4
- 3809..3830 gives 7.69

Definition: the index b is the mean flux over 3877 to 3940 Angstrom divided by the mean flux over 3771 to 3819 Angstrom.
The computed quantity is 0.90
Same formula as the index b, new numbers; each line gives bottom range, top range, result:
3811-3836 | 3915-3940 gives 1.14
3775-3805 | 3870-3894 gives 0.81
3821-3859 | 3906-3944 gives 1.16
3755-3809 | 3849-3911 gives 0.81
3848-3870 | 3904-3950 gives 1.22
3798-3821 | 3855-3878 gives 0.87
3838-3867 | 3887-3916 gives 1.05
